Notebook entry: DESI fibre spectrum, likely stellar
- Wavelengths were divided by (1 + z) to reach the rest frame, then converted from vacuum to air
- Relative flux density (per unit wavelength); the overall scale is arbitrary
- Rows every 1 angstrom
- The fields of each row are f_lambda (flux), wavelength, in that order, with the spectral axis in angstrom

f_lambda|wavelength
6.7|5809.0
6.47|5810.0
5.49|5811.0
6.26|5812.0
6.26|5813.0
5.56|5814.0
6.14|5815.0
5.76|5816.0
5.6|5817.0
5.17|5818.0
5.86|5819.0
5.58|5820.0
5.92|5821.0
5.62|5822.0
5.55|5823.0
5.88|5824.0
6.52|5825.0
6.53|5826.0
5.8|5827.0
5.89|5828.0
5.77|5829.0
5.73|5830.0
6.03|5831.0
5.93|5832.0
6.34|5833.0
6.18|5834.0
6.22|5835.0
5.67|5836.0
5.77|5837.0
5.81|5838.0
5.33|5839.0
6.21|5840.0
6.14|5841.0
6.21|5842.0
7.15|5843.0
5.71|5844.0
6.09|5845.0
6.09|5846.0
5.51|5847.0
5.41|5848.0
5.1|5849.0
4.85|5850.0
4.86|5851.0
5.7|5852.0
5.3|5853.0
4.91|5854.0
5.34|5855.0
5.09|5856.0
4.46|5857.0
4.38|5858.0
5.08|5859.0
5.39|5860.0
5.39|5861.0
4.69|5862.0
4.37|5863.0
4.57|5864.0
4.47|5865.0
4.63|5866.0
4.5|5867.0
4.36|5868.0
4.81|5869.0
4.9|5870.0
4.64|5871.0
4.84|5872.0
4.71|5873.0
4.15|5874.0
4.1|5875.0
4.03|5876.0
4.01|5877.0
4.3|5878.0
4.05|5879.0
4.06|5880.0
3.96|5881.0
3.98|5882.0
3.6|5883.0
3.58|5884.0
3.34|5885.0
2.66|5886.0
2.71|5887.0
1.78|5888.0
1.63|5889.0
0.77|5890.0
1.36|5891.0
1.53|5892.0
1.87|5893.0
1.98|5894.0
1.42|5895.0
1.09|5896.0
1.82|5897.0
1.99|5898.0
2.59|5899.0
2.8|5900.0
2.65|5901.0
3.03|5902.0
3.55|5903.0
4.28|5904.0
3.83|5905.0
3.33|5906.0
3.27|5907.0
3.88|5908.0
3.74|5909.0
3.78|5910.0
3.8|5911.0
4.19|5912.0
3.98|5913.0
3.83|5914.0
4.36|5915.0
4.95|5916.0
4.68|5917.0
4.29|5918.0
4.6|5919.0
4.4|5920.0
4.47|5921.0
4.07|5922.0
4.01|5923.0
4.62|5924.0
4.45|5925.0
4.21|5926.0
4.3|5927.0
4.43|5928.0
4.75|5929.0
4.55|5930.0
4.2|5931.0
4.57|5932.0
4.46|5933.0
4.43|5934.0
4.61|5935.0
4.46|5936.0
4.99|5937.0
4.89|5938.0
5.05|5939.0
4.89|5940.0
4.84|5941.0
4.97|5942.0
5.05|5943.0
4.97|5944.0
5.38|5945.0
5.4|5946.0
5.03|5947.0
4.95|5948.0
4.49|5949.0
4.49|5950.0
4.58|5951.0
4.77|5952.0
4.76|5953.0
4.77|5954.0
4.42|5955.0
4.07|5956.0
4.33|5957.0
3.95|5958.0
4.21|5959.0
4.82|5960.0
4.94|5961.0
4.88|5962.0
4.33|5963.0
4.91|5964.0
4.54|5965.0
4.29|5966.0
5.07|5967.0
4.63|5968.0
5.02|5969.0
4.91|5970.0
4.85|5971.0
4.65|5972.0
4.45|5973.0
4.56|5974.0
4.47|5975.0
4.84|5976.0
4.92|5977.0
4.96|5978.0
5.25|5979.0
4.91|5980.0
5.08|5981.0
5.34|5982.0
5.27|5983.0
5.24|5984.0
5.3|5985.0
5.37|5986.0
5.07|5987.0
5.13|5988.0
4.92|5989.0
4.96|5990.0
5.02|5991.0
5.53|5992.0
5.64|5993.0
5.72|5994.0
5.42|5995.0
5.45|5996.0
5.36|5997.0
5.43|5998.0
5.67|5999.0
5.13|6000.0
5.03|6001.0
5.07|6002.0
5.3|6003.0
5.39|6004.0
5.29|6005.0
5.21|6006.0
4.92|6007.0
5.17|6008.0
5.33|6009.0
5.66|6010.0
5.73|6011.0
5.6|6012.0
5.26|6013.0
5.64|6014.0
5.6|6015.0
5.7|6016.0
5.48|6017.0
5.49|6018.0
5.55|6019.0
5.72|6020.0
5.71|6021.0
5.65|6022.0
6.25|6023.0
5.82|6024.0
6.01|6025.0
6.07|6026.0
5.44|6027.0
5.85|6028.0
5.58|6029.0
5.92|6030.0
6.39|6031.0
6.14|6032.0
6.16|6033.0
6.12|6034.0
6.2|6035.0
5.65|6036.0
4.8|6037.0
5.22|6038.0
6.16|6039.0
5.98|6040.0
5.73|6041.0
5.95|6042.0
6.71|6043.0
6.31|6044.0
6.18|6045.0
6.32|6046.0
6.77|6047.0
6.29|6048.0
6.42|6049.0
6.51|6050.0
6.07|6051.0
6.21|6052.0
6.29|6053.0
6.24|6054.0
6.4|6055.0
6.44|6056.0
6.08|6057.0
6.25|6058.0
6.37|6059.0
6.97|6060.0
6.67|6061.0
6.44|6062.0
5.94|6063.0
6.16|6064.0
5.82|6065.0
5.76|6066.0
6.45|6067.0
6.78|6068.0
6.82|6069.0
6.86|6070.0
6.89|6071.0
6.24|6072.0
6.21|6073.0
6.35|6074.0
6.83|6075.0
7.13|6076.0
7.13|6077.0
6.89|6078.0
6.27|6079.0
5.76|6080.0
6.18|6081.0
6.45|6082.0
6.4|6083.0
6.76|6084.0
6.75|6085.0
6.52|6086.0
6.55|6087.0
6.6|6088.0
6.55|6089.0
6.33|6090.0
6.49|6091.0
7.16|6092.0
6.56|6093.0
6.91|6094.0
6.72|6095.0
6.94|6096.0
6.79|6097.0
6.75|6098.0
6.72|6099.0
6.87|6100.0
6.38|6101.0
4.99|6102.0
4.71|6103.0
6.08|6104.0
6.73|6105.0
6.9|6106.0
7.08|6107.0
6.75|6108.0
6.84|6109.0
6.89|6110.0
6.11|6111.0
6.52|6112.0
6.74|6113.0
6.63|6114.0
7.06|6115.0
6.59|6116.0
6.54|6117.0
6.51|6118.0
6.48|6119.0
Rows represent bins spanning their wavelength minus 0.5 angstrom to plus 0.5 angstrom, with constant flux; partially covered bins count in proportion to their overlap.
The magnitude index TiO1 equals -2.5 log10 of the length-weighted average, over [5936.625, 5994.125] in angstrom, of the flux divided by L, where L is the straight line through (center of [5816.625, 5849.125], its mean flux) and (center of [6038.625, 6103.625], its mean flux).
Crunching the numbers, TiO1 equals 0.26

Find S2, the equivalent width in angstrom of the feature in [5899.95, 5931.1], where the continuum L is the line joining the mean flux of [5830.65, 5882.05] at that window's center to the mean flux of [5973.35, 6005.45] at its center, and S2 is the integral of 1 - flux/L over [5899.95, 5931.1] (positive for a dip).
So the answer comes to 6.61 angstrom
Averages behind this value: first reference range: 5.12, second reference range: 5.19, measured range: 4.06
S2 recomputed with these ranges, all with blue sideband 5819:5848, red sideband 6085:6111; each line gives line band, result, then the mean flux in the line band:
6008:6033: 2.53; 5.73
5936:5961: 5.89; 4.75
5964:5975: 2.75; 4.7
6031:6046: 1.02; 5.98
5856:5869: 2.83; 4.71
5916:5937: 5.83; 4.45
